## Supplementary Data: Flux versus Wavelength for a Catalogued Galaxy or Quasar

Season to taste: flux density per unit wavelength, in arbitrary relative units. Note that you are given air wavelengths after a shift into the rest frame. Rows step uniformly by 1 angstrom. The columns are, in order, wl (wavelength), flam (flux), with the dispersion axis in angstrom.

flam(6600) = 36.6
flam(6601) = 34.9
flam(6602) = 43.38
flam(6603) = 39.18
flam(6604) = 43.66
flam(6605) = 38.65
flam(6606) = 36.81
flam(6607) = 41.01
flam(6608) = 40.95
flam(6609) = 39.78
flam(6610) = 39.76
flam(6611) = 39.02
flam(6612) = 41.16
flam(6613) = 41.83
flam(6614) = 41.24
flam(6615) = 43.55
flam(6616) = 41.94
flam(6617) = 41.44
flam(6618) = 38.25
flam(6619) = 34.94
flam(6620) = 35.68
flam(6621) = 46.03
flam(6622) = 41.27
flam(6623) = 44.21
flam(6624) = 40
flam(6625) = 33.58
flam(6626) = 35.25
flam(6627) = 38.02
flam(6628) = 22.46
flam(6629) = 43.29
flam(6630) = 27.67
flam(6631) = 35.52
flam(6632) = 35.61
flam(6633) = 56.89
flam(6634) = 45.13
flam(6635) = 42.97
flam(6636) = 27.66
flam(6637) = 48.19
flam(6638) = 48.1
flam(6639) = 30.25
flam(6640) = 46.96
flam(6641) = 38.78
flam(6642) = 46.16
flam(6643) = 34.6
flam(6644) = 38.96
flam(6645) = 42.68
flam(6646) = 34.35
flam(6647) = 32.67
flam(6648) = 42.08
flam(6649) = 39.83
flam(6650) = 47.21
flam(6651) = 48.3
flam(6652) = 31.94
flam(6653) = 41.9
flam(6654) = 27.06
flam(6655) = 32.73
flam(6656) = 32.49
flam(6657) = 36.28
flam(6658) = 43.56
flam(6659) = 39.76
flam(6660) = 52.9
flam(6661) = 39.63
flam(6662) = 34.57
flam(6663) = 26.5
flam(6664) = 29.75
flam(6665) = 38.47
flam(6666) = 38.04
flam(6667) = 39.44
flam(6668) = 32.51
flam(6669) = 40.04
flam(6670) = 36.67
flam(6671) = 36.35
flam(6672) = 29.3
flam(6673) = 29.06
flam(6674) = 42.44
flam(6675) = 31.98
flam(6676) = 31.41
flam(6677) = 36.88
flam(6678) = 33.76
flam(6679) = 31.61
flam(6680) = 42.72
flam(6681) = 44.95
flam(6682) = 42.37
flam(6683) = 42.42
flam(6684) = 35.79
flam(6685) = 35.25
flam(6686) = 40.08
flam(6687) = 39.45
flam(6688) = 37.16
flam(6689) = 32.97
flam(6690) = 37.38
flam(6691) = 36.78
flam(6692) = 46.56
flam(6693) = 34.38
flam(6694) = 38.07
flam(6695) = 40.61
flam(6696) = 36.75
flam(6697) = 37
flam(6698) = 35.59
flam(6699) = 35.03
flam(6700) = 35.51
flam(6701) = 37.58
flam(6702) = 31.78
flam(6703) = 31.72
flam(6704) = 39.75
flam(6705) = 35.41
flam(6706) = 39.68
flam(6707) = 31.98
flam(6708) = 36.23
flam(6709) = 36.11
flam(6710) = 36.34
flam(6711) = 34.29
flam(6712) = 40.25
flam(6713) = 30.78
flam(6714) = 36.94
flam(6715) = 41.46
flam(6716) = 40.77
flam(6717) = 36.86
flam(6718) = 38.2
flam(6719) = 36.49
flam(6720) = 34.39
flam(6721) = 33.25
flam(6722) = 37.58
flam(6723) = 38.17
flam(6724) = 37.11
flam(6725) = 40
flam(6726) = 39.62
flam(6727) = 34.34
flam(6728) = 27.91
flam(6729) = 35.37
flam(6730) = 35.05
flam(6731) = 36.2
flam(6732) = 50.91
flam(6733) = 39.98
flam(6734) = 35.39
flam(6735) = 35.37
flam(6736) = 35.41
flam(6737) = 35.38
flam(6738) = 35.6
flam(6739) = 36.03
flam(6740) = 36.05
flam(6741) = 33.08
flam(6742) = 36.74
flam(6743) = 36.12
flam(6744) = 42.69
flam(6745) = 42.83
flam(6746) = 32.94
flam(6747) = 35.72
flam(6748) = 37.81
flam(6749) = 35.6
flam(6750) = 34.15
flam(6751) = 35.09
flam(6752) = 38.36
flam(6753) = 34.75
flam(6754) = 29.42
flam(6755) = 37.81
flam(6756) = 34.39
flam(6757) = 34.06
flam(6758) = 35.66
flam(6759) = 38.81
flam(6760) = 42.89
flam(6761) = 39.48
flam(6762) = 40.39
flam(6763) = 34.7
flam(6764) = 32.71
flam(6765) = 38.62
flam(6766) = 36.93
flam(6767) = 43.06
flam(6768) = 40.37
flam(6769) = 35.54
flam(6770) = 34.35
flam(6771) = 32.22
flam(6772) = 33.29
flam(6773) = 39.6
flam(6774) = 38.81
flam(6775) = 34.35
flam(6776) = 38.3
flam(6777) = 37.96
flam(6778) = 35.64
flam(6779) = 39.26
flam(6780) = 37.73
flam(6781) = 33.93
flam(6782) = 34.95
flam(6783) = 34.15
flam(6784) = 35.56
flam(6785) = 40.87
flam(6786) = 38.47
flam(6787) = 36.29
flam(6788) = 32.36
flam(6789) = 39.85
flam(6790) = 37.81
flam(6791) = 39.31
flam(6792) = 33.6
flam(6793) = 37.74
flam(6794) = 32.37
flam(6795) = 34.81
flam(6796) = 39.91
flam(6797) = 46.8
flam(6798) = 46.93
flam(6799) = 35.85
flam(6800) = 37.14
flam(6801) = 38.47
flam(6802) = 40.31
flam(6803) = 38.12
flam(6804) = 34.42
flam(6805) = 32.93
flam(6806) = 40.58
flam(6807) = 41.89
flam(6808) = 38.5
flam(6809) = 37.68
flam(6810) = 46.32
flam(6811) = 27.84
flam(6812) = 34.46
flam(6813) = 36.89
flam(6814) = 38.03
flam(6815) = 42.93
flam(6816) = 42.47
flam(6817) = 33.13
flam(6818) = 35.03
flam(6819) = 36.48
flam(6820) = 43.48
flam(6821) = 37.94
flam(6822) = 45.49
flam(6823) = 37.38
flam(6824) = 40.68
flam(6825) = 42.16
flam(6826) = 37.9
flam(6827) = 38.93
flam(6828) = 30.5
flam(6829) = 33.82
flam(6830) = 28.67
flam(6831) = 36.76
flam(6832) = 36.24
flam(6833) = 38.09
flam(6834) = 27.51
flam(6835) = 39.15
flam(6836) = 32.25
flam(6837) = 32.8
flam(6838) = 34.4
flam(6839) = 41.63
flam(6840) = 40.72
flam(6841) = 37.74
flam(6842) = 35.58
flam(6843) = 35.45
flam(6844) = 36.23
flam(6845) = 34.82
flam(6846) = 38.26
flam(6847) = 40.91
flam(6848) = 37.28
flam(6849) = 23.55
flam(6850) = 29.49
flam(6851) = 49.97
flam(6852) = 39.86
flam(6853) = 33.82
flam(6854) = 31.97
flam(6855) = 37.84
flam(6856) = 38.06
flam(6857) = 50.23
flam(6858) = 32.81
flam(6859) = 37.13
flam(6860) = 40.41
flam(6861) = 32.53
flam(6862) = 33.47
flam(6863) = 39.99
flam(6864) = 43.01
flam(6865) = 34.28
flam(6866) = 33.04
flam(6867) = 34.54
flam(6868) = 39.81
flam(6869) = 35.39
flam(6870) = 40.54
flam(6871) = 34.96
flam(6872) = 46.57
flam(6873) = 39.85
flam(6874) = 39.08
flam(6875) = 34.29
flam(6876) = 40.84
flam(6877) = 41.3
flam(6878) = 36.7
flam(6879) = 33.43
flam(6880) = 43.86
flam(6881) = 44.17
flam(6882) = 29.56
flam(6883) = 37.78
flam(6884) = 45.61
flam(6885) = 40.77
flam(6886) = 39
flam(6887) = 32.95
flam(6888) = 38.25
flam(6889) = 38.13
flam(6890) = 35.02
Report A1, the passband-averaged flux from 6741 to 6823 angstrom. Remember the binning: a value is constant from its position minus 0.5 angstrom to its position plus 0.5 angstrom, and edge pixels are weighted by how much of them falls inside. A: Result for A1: 37.4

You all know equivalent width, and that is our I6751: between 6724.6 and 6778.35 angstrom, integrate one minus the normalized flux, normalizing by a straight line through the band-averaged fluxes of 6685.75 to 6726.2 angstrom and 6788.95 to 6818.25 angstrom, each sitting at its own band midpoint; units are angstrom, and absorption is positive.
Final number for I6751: 1.0 angstrom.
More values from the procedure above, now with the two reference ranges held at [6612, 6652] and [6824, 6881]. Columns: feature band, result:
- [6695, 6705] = 0.8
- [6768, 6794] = 1.0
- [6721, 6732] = 0.5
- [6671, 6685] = 1.0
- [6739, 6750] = 0.5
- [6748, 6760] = 0.8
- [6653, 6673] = 1.7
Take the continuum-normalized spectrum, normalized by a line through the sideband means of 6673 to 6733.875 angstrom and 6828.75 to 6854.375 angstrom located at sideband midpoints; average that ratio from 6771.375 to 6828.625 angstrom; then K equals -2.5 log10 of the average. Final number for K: -0.05 mag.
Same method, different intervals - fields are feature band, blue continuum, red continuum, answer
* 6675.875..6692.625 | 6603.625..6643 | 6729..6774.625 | 0.00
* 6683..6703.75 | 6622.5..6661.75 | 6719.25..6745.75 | 0.03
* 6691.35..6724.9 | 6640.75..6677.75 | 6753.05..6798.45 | 0.01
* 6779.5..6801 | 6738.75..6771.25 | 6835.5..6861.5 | -0.02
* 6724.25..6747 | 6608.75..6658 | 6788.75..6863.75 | 0.04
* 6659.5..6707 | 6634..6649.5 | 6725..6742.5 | 0.04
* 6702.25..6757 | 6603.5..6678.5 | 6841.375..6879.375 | 0.04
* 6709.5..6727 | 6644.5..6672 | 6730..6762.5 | 0.00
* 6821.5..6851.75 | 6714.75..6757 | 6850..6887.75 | 0.04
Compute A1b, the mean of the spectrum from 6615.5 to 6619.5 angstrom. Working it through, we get 39.1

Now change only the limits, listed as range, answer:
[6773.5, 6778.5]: 37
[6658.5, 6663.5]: 38.7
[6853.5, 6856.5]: 36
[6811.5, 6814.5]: 36.5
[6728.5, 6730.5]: 35.2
